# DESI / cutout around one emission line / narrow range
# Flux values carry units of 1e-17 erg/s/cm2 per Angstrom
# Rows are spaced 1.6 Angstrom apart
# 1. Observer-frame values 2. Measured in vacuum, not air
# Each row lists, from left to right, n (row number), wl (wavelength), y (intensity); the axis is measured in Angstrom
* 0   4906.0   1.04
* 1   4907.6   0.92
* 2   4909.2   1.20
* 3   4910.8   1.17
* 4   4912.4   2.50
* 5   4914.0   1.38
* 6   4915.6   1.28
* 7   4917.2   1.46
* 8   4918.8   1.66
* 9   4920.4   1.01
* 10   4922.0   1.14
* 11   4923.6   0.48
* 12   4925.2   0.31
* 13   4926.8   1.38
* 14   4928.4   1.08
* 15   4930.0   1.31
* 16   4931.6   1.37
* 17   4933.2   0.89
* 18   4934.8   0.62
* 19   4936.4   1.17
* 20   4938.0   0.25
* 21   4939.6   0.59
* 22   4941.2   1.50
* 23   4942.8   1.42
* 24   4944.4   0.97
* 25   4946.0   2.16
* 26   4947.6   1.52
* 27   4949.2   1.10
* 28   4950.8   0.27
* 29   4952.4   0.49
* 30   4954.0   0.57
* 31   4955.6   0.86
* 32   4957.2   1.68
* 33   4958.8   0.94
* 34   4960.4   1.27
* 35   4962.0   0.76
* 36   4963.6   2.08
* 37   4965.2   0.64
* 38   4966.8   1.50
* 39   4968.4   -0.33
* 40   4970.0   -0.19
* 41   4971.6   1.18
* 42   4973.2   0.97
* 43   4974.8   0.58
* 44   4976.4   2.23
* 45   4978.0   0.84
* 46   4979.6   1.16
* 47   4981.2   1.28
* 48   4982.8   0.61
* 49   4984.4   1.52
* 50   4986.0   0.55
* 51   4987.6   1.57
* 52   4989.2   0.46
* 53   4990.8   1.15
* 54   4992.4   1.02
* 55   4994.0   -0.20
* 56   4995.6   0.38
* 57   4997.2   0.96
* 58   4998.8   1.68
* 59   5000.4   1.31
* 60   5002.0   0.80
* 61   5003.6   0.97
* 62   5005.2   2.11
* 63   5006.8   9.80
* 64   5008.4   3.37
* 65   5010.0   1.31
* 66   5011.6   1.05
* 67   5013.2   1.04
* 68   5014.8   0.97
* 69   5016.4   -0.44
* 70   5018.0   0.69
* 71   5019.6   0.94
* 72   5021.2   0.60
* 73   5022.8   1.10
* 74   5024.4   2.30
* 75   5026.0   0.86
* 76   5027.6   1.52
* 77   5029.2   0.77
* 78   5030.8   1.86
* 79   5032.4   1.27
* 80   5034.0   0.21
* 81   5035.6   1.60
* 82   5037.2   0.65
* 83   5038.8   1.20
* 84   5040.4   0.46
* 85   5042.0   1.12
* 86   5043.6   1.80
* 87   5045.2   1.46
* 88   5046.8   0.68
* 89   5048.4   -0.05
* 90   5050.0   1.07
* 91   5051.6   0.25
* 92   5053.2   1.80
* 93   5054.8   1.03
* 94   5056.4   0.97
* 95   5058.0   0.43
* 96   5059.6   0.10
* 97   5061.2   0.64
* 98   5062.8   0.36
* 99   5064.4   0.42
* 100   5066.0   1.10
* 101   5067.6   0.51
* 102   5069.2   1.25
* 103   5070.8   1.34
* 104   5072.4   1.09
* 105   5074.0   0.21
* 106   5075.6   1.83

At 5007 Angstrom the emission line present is H-beta 4861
